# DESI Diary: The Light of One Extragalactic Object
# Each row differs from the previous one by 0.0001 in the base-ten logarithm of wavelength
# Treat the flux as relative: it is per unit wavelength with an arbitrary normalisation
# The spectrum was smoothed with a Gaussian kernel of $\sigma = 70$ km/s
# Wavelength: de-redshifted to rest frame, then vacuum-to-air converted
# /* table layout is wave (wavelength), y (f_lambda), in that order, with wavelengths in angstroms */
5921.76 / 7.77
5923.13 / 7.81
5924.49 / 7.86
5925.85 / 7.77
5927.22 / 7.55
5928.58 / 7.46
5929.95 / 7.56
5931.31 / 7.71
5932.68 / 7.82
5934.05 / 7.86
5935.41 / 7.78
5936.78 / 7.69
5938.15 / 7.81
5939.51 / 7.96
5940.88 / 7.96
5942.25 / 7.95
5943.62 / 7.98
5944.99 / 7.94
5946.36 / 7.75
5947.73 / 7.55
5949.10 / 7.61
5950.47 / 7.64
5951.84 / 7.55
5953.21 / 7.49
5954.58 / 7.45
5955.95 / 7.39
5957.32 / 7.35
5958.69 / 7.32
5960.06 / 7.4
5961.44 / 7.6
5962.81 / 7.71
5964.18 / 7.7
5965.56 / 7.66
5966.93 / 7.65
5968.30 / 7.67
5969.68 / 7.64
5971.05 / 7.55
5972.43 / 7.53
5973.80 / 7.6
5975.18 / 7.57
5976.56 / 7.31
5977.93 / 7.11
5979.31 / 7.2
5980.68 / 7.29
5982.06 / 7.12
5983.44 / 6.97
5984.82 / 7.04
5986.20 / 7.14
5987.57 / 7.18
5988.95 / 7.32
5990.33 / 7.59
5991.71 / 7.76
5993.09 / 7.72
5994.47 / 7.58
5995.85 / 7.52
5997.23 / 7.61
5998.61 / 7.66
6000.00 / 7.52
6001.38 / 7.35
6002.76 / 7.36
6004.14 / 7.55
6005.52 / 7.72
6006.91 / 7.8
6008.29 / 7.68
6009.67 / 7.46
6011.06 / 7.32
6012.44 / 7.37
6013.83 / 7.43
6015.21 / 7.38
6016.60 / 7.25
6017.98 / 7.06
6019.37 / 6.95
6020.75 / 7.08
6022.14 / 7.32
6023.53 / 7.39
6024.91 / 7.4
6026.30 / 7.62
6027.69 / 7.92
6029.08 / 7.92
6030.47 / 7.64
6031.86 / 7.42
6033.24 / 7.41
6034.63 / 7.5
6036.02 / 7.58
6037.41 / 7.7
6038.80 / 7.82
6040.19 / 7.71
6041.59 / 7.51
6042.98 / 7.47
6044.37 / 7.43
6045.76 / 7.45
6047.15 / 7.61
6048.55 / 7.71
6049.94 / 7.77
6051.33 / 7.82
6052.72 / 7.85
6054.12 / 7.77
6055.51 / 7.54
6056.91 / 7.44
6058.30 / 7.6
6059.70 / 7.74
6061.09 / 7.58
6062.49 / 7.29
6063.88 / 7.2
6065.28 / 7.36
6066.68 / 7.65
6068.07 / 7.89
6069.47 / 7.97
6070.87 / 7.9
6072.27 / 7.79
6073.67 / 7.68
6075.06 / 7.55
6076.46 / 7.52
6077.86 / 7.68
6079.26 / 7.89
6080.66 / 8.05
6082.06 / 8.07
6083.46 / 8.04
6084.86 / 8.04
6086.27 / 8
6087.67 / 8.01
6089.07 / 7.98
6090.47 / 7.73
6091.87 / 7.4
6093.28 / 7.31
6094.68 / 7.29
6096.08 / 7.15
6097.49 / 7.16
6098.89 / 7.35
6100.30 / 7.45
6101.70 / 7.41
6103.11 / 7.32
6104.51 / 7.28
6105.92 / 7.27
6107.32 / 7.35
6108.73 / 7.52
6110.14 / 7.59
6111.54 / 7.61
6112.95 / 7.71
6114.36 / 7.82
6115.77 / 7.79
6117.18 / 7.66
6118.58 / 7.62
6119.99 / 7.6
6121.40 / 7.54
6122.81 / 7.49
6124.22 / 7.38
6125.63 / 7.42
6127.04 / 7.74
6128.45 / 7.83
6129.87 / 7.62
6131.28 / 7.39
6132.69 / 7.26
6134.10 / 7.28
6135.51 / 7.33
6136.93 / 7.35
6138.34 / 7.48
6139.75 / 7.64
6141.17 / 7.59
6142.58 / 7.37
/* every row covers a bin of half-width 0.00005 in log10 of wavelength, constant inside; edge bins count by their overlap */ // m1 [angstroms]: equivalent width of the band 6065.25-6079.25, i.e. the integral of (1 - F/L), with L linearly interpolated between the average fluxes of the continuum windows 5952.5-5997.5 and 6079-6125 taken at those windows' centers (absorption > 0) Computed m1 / -0.3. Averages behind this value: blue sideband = 7.45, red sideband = 7.6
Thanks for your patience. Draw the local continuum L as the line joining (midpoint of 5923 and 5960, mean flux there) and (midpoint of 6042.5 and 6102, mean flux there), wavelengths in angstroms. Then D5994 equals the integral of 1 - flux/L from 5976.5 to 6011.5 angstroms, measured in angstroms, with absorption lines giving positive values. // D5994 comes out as 1.1 angstroms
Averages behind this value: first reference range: 7.68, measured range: 7.42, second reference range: 7.64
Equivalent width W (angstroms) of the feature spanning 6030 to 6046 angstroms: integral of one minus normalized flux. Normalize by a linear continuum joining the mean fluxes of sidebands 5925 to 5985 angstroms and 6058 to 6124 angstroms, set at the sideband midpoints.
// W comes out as 0.1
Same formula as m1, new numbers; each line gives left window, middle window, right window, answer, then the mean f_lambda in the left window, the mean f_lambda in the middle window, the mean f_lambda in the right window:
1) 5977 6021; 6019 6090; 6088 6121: -2.0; 7.38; 7.66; 7.5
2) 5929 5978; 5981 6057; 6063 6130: 1.3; 7.64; 7.49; 7.62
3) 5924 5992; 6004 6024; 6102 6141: 0.4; 7.56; 7.38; 7.51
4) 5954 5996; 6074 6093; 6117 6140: -0.9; 7.44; 7.83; 7.5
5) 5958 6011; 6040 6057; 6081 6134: -0.2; 7.48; 7.62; 7.57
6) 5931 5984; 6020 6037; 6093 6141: 0.0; 7.59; 7.52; 7.47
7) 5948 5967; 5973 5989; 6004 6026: 0.5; 7.54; 7.24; 7.39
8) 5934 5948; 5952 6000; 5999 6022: 1.0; 7.85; 7.45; 7.39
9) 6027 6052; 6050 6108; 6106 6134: -0.2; 7.63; 7.62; 7.56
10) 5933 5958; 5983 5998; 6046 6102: 0.5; 7.71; 7.41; 7.66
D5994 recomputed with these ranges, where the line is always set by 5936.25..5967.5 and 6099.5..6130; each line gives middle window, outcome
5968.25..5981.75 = 0.4 angstroms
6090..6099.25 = 0.3 angstroms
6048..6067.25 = 0.0 angstroms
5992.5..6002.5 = 0.1 angstroms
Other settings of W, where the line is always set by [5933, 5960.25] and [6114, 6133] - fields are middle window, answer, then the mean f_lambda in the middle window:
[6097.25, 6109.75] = 0.4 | 7.36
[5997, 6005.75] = 0.1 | 7.53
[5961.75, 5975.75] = 0.1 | 7.63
